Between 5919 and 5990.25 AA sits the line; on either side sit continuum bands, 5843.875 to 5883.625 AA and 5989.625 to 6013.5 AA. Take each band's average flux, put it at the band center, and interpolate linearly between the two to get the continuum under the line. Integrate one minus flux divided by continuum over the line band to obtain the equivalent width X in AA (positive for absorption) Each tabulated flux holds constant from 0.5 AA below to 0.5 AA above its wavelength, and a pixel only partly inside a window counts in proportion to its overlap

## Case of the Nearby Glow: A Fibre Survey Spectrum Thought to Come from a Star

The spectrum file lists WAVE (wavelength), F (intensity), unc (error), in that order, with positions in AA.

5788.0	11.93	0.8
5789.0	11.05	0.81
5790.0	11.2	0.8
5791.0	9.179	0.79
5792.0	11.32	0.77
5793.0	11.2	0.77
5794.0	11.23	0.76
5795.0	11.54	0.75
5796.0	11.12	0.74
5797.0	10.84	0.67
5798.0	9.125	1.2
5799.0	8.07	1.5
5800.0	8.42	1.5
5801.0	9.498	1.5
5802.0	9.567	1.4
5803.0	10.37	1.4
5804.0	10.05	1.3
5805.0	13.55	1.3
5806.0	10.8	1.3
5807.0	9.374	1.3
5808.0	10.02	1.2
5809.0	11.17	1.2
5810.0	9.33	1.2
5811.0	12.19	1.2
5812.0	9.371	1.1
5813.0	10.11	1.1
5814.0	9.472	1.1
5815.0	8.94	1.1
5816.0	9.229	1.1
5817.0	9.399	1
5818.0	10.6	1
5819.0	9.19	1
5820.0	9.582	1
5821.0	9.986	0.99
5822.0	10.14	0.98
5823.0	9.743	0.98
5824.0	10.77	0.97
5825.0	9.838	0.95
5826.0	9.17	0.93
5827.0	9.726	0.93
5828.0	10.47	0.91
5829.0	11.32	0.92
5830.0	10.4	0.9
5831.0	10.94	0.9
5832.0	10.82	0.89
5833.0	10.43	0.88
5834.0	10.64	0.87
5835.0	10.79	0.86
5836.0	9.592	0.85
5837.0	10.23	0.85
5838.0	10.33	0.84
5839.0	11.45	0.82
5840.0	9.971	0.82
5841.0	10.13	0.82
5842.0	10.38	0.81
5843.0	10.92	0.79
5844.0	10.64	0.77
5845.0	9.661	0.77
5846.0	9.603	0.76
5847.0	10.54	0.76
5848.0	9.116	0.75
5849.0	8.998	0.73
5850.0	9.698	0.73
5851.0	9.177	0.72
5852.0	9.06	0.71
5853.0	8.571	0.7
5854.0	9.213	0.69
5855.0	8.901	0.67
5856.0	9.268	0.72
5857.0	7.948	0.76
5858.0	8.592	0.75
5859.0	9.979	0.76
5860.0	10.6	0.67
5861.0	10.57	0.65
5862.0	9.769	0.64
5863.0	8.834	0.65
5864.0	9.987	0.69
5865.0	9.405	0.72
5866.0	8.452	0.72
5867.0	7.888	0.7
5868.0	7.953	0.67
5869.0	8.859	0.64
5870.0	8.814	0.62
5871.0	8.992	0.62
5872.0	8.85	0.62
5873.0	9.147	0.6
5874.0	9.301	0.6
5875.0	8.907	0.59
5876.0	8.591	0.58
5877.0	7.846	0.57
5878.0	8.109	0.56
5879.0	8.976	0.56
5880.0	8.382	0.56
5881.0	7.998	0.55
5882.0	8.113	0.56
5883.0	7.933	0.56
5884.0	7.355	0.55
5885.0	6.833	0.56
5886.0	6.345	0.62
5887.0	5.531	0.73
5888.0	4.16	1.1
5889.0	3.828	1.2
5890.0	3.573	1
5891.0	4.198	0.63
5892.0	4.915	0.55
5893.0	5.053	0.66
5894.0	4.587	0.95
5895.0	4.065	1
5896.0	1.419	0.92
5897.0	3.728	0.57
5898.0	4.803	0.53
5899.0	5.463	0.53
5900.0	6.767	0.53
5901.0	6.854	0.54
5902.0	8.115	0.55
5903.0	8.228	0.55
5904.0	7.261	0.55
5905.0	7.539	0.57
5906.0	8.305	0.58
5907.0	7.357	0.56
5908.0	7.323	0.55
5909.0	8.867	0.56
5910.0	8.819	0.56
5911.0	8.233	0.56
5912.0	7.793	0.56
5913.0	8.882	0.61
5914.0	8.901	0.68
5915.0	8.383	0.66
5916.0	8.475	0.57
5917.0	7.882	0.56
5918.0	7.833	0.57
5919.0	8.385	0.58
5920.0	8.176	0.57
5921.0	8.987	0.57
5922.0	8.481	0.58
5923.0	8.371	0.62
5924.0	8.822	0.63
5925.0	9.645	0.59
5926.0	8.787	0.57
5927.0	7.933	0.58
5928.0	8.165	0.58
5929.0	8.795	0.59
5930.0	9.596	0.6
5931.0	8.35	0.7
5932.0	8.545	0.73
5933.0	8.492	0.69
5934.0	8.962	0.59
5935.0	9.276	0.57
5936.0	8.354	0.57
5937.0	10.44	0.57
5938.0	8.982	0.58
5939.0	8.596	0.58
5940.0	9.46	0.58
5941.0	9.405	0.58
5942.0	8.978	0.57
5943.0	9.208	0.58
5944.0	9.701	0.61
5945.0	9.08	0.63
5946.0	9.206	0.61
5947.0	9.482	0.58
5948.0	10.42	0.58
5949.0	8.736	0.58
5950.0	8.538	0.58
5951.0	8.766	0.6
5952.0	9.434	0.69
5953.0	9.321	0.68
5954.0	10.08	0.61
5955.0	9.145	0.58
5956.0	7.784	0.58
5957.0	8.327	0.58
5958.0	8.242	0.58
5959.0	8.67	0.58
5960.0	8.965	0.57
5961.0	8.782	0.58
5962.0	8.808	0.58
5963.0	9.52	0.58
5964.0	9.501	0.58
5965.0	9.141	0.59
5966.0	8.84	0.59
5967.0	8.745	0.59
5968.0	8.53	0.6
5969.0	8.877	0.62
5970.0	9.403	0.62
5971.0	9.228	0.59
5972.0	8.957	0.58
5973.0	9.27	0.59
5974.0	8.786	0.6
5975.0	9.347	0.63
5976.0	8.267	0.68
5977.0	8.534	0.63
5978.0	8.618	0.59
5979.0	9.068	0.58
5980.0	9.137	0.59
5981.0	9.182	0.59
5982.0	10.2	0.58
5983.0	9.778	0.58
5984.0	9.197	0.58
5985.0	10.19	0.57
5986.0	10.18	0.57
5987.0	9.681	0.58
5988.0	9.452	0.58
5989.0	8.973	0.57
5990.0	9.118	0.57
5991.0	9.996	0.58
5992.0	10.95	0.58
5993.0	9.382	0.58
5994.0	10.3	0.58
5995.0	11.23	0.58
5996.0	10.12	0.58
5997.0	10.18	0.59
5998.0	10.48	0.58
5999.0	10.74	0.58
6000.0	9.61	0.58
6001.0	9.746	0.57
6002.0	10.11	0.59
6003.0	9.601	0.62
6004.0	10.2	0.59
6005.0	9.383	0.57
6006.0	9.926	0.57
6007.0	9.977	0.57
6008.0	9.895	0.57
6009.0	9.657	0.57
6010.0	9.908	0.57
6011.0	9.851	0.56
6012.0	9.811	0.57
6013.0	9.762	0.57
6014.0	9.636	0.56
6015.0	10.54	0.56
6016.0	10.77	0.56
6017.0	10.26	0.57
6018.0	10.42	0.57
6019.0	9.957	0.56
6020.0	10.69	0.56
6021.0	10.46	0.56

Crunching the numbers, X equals 4.6 AA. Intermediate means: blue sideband 9.01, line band 9.04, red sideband 10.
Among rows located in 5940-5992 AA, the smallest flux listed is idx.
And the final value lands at 7.784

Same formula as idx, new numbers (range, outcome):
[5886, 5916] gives 1.419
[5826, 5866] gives 7.948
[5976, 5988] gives 8.267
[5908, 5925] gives 7.323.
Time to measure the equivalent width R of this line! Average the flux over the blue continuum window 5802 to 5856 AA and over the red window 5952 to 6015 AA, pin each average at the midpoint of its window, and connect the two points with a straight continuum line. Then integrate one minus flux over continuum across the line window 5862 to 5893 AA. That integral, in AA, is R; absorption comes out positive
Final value 7.17 AA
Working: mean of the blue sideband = 10.1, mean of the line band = 7.6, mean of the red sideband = 9.46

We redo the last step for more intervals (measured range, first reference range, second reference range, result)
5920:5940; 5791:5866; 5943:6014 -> 1.6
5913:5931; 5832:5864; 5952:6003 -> 1.9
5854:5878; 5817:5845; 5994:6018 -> 2.9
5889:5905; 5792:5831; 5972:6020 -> 7.5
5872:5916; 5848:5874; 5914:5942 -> 9.8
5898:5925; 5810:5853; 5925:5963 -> 3.8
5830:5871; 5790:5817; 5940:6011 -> 1.3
